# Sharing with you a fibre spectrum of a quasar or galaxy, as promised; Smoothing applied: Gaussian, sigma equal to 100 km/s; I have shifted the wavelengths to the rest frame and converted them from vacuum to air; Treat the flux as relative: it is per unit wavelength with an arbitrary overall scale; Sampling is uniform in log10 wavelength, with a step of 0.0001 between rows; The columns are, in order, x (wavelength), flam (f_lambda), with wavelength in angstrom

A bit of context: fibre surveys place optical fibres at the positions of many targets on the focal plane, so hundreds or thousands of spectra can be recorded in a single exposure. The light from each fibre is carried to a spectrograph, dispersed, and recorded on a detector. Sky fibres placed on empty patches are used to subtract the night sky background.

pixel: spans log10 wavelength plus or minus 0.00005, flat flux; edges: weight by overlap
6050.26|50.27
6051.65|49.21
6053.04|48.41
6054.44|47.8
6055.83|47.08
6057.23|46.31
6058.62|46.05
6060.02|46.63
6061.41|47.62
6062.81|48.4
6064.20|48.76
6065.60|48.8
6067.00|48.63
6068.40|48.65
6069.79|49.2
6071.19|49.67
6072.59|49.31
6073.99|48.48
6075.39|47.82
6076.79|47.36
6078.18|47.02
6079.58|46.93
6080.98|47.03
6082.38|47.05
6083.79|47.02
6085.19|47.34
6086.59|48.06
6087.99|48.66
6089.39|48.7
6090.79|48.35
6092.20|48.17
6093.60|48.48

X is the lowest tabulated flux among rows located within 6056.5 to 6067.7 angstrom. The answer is 46.05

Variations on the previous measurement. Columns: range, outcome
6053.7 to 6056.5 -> 47.08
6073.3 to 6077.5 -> 47.36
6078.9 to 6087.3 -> 46.93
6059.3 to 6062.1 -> 46.63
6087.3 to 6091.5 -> 48.35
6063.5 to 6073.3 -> 48.63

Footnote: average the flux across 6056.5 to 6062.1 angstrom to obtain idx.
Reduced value 46.7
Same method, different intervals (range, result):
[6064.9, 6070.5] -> 48.8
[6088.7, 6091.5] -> 48.4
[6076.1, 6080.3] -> 47.2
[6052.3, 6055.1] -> 48.1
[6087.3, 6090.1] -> 48.8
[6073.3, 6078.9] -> 47.7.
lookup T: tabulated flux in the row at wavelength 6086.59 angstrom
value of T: 48.06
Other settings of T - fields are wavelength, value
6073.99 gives 48.48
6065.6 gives 48.8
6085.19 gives 47.34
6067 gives 48.63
